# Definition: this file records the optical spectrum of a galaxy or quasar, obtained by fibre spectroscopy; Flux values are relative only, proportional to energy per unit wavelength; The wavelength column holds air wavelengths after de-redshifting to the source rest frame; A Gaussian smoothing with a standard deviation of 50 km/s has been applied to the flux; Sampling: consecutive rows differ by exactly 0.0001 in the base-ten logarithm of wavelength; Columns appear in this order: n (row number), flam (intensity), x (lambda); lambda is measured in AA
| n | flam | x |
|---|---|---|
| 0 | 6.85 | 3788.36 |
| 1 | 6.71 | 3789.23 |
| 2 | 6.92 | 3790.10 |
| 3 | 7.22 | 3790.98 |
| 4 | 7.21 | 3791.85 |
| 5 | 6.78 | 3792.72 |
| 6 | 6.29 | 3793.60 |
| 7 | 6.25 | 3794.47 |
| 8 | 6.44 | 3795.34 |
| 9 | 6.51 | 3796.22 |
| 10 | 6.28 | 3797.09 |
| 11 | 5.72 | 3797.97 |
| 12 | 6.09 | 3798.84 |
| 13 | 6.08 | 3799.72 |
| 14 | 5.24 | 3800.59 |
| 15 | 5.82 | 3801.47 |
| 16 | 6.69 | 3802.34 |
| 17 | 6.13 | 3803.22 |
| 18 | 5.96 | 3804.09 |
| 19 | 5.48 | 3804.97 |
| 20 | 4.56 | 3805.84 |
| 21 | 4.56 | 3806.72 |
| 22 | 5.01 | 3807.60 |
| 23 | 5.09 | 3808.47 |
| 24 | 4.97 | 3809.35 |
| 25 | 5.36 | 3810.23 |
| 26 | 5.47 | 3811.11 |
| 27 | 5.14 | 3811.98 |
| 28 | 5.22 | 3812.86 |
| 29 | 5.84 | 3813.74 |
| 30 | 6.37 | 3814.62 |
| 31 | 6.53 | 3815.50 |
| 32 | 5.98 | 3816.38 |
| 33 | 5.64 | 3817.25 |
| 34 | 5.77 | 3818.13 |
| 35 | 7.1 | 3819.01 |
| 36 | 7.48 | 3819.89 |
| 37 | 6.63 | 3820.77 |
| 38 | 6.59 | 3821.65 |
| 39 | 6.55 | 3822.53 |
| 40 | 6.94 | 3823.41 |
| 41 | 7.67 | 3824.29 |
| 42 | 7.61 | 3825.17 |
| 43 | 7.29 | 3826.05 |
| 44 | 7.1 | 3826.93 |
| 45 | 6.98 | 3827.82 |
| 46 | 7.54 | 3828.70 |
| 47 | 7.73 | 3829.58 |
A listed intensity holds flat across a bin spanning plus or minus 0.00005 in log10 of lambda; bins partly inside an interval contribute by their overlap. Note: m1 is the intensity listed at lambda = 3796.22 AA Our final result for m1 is 6.51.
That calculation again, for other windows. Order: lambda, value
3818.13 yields 5.77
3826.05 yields 7.29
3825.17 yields 7.61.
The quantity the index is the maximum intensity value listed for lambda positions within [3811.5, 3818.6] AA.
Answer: 6.53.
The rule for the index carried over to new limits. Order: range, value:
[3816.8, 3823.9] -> 7.48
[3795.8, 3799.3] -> 6.51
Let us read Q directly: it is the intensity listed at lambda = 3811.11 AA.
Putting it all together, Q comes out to 5.47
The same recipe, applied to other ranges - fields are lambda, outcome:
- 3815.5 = 6.53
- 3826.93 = 7.1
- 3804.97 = 5.48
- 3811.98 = 5.14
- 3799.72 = 6.08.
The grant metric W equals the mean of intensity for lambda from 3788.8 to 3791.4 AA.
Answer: 6.94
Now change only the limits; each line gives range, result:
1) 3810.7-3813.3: 5.28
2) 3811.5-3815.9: 5.81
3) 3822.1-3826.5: 7.22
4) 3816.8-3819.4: 6.17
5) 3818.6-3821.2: 7.07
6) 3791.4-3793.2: 6.98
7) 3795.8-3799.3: 6.14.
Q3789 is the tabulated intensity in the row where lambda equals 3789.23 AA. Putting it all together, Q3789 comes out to 6.71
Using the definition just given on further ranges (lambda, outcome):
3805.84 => 4.56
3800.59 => 5.24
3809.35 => 4.97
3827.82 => 6.98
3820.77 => 6.63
